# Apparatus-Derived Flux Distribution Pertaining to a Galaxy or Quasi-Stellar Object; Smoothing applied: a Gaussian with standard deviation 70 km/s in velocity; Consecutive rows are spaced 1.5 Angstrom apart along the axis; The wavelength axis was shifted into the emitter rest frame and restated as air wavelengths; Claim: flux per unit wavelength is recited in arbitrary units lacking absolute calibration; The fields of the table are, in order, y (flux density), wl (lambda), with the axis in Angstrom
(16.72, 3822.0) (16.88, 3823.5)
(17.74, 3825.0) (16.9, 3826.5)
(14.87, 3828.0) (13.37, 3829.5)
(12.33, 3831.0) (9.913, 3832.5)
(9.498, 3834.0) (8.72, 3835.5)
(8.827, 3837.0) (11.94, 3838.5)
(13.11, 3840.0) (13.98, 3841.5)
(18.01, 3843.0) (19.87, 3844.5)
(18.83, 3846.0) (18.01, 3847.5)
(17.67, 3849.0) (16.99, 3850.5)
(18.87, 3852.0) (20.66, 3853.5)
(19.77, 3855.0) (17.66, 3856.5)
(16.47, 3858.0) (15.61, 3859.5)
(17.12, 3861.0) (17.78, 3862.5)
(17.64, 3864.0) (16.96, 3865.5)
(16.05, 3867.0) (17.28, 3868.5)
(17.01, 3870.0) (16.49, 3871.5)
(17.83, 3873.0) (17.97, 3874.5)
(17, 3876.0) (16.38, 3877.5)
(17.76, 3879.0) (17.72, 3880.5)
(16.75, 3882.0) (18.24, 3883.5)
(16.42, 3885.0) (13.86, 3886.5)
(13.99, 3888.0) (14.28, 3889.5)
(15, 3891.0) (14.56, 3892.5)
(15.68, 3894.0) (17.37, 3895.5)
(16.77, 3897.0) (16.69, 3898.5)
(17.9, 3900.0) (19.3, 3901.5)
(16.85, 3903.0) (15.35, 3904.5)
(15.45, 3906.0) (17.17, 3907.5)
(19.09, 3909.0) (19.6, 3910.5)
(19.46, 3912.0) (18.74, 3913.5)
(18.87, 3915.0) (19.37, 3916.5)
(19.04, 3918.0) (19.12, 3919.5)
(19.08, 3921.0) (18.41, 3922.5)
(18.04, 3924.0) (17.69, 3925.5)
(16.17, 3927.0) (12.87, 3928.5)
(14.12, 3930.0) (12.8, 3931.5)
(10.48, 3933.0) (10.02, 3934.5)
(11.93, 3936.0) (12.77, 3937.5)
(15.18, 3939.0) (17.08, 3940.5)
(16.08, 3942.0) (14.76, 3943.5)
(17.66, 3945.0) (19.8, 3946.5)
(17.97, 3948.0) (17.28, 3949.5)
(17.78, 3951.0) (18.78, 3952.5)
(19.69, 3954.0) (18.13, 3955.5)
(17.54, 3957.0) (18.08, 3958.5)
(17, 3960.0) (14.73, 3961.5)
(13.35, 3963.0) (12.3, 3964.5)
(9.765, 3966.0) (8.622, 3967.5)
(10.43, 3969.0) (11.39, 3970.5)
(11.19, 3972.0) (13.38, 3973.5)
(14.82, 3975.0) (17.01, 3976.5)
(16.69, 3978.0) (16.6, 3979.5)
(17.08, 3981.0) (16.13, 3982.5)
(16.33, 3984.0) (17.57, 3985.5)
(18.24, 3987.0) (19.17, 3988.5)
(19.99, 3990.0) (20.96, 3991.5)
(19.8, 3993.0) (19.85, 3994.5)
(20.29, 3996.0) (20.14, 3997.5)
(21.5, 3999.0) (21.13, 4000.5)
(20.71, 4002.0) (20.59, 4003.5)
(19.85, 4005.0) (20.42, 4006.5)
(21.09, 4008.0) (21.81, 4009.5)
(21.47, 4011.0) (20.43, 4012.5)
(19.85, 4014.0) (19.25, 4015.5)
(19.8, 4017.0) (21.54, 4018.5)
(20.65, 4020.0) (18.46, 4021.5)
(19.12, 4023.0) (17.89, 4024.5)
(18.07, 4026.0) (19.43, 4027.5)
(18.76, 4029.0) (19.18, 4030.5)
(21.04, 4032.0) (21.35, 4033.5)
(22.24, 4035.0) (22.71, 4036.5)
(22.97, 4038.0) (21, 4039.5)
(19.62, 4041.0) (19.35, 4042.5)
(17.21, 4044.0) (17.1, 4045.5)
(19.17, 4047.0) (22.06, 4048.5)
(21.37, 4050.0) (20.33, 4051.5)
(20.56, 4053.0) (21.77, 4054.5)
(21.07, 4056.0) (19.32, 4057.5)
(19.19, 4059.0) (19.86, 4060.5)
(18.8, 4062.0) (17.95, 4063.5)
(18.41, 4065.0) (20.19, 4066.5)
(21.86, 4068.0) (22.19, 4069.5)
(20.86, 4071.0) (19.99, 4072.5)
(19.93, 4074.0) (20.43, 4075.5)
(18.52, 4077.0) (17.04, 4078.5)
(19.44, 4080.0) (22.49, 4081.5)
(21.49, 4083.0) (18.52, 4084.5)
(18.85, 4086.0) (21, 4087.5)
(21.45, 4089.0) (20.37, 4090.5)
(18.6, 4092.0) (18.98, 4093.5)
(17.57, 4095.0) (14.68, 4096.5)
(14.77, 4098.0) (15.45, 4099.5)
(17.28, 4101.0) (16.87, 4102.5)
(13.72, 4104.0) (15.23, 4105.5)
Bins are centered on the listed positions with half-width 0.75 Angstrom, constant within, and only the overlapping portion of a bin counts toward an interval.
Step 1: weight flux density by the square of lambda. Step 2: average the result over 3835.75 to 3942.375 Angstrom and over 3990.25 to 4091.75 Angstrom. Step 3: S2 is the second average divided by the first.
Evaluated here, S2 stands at 1.32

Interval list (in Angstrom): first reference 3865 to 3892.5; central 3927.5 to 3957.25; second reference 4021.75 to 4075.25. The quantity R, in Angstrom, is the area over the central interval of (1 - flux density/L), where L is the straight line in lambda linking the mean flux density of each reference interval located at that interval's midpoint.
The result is 3.7 Angstrom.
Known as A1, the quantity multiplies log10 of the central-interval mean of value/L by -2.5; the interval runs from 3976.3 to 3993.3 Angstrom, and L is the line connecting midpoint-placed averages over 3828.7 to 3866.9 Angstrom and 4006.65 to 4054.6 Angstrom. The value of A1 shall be 0.06 mag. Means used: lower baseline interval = 15.6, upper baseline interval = 20.2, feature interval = 17.9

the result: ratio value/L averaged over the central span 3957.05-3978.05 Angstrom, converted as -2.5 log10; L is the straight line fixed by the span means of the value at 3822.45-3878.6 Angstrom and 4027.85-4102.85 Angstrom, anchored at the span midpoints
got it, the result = 0.31 mag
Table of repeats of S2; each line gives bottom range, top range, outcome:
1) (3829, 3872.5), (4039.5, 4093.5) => 1.41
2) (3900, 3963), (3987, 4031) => 1.24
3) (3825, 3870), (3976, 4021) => 1.34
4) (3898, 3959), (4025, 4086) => 1.27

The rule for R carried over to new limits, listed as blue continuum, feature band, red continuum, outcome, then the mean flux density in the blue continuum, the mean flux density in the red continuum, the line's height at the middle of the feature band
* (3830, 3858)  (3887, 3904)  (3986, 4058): 0.55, 15.3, 20.2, 16.7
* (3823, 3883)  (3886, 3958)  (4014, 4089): 3.58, 16.1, 20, 17.5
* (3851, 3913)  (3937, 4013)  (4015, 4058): 6.65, 17.1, 20.1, 18.9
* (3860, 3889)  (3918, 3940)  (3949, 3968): 1.41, 16.8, 15.7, 16.1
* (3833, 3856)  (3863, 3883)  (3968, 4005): -1.46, 15.6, 17.5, 16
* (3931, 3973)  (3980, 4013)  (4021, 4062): -4.46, 14.7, 20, 17.4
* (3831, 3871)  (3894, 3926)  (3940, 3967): -3.55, 15.9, 16.5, 16.2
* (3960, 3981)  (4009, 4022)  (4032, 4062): -2.13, 13.4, 20.4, 17.5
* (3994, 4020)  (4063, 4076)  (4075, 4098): -0.53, 20.6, 19.1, 19.4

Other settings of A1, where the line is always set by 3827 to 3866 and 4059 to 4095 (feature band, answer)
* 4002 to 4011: -0.127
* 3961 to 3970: 0.477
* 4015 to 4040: -0.072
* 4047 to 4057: -0.088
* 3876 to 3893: 0.019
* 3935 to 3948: 0.108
